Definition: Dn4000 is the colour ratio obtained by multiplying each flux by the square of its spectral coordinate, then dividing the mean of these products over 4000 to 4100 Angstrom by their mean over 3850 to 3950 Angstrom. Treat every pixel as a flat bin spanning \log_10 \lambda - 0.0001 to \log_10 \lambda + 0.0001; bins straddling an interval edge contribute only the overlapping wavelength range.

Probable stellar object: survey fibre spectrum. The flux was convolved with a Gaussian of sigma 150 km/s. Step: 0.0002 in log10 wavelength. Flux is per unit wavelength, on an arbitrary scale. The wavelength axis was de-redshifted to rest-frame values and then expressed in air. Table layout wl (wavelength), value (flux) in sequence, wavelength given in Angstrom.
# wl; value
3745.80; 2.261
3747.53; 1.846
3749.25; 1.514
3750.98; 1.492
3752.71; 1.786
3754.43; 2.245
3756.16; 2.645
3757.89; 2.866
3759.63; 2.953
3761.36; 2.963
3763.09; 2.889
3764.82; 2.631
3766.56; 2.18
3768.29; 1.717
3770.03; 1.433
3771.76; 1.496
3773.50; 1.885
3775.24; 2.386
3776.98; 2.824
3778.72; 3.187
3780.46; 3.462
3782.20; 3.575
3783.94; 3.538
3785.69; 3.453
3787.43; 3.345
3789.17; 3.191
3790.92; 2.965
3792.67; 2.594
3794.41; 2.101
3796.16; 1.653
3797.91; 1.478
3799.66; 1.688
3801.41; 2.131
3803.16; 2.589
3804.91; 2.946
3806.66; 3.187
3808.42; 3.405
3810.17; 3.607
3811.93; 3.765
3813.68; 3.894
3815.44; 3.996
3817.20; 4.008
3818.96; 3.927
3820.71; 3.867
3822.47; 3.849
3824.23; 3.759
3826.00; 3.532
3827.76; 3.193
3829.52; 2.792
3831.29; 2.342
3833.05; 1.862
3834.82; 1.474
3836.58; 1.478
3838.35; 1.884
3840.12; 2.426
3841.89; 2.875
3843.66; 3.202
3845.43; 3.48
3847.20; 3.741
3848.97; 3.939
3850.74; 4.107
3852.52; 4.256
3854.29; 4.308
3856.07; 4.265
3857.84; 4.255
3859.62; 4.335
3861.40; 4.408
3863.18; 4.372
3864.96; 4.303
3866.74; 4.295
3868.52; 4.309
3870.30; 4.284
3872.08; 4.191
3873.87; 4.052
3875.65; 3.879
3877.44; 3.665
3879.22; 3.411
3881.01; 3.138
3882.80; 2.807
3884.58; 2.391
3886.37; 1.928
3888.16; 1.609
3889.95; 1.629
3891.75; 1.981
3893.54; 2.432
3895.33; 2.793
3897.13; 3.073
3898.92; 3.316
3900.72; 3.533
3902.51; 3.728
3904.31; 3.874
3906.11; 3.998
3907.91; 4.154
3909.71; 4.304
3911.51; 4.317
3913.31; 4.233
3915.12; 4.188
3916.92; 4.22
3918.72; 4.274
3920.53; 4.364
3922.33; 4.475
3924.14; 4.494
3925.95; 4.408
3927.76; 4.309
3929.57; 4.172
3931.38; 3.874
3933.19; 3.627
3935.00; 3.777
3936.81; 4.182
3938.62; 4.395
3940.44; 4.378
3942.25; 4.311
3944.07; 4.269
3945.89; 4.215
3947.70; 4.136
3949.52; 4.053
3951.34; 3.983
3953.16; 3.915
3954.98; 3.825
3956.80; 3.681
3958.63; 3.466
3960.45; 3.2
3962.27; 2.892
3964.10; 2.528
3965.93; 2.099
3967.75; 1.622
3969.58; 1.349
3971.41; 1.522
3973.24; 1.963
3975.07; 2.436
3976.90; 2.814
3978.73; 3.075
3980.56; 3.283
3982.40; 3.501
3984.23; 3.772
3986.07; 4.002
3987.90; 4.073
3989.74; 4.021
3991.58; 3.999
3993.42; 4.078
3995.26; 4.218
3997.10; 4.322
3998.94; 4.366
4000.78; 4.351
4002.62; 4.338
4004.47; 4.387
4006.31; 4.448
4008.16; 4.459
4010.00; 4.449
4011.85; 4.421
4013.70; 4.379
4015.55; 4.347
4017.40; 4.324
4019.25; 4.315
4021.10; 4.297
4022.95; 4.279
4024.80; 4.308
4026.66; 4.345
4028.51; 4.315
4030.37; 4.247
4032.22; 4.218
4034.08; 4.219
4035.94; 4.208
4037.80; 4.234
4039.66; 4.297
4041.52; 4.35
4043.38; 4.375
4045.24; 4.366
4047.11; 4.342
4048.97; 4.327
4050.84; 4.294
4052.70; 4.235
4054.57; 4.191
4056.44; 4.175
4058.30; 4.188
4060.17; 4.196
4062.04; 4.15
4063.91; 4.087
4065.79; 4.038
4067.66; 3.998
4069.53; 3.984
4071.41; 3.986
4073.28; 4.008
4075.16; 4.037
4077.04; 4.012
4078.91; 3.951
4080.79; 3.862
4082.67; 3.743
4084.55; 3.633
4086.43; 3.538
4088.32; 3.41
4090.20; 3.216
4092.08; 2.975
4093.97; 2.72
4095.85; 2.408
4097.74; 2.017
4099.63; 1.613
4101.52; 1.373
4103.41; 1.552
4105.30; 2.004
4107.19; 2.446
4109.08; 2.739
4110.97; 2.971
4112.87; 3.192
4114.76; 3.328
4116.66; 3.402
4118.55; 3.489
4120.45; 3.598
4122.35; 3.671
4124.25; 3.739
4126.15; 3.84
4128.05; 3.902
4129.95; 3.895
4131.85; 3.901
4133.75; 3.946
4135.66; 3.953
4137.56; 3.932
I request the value 1.13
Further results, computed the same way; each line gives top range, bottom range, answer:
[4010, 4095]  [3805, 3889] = 1.31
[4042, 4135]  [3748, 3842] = 1.51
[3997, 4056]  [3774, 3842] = 1.65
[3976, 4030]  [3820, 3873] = 1.27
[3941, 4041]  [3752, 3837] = 1.50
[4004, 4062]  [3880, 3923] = 1.37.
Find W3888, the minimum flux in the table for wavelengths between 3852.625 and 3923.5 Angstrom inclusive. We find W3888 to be 1.609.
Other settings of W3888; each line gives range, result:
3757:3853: 1.433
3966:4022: 1.349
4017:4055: 4.191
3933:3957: 3.627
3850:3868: 4.107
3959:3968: 1.622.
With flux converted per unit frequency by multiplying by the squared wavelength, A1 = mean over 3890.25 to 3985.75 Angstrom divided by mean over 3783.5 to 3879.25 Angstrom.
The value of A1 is 1.12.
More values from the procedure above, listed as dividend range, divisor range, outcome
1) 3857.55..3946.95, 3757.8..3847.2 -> 1.41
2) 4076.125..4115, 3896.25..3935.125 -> 0.78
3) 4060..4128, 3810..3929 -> 1.04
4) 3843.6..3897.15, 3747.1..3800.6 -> 1.50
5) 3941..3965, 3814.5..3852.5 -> 1.26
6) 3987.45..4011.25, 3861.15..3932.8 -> 1.23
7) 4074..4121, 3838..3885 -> 0.90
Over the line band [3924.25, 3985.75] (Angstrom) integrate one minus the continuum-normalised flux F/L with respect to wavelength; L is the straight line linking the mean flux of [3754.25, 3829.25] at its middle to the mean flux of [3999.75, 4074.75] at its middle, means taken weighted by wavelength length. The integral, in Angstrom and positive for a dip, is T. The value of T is 5.6 Angstrom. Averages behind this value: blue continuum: 2.91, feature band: 3.44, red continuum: 4.26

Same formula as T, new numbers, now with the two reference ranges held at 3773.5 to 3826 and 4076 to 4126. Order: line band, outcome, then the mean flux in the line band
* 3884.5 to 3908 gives 1.7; 2.86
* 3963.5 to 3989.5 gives 2.6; 2.75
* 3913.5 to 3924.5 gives -4.4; 4.32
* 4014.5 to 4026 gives -4.7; 4.31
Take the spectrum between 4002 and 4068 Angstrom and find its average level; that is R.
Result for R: 4.28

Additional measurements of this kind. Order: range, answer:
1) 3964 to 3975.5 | 1.87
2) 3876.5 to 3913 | 3.12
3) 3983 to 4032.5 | 4.26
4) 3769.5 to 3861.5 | 3.08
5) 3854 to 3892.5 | 3.53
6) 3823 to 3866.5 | 3.38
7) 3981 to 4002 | 4.05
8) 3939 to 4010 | 3.58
